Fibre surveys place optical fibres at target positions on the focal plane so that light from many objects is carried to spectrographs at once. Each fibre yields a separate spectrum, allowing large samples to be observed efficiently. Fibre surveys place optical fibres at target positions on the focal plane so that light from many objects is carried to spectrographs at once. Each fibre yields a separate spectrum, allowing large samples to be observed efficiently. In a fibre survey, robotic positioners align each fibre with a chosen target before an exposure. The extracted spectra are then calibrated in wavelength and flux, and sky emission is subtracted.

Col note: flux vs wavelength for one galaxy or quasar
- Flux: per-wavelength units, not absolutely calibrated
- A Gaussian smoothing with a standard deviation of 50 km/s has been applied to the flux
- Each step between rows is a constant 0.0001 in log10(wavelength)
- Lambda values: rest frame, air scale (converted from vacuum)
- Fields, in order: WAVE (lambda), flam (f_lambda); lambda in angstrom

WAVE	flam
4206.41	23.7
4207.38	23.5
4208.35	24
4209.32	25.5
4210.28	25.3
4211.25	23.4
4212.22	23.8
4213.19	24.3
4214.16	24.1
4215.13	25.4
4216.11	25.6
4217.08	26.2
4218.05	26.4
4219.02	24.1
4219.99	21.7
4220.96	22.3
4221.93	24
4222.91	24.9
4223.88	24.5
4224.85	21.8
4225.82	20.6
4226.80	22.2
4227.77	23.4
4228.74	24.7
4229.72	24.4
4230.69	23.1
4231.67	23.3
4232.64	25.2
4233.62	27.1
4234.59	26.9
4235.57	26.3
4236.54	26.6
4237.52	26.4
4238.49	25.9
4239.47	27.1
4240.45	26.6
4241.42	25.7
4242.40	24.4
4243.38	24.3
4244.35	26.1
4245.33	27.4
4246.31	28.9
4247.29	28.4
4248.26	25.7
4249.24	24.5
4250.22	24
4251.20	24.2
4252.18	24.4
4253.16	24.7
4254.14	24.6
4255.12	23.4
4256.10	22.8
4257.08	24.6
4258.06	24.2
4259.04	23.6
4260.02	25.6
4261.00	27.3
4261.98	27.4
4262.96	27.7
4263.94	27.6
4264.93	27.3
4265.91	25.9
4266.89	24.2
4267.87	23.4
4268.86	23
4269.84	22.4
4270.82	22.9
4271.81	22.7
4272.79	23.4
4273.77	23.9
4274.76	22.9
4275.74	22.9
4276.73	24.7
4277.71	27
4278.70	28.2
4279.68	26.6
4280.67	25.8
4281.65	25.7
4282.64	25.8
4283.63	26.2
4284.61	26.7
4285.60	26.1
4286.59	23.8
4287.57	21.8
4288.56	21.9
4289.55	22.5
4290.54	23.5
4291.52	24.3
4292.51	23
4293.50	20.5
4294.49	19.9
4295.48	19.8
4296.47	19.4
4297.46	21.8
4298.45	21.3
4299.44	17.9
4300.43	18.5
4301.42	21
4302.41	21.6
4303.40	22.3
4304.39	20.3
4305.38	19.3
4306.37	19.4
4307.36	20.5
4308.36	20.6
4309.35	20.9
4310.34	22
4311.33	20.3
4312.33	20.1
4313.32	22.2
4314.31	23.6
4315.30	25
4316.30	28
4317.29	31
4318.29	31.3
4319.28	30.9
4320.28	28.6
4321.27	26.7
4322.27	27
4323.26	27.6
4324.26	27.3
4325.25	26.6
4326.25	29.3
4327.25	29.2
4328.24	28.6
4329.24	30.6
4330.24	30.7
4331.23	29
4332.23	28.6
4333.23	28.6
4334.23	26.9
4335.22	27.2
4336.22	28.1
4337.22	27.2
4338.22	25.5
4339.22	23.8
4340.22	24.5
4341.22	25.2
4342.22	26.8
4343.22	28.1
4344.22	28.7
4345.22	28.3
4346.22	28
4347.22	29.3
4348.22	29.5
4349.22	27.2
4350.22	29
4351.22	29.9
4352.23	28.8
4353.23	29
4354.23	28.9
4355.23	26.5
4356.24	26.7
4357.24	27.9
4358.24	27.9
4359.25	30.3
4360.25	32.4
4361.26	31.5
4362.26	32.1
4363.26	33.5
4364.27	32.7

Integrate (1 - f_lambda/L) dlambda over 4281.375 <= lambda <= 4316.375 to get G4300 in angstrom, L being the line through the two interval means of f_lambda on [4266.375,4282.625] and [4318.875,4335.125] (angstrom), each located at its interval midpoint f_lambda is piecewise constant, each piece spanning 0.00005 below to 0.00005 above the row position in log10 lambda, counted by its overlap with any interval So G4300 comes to 5.6 angstrom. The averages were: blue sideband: 24.4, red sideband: 28.5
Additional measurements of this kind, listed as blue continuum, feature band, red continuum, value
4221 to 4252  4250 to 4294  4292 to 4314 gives -3.7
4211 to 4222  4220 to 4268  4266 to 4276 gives -2.6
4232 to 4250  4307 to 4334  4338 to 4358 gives 0.8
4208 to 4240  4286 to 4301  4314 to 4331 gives 3.3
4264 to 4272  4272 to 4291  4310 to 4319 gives -0.2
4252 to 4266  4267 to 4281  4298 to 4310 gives -0.3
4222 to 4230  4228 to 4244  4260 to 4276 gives -1.2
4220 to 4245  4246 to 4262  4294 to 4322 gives -0.6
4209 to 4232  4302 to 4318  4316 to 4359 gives 2.8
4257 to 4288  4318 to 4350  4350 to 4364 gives 0.5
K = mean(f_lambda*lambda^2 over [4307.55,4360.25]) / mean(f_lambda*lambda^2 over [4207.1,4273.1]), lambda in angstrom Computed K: 1.1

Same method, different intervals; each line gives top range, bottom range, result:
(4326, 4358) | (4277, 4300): 1.22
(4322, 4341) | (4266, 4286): 1.15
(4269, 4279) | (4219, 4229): 1.07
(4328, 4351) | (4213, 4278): 1.17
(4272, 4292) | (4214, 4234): 1.06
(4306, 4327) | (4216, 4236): 1.09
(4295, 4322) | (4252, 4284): 0.93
